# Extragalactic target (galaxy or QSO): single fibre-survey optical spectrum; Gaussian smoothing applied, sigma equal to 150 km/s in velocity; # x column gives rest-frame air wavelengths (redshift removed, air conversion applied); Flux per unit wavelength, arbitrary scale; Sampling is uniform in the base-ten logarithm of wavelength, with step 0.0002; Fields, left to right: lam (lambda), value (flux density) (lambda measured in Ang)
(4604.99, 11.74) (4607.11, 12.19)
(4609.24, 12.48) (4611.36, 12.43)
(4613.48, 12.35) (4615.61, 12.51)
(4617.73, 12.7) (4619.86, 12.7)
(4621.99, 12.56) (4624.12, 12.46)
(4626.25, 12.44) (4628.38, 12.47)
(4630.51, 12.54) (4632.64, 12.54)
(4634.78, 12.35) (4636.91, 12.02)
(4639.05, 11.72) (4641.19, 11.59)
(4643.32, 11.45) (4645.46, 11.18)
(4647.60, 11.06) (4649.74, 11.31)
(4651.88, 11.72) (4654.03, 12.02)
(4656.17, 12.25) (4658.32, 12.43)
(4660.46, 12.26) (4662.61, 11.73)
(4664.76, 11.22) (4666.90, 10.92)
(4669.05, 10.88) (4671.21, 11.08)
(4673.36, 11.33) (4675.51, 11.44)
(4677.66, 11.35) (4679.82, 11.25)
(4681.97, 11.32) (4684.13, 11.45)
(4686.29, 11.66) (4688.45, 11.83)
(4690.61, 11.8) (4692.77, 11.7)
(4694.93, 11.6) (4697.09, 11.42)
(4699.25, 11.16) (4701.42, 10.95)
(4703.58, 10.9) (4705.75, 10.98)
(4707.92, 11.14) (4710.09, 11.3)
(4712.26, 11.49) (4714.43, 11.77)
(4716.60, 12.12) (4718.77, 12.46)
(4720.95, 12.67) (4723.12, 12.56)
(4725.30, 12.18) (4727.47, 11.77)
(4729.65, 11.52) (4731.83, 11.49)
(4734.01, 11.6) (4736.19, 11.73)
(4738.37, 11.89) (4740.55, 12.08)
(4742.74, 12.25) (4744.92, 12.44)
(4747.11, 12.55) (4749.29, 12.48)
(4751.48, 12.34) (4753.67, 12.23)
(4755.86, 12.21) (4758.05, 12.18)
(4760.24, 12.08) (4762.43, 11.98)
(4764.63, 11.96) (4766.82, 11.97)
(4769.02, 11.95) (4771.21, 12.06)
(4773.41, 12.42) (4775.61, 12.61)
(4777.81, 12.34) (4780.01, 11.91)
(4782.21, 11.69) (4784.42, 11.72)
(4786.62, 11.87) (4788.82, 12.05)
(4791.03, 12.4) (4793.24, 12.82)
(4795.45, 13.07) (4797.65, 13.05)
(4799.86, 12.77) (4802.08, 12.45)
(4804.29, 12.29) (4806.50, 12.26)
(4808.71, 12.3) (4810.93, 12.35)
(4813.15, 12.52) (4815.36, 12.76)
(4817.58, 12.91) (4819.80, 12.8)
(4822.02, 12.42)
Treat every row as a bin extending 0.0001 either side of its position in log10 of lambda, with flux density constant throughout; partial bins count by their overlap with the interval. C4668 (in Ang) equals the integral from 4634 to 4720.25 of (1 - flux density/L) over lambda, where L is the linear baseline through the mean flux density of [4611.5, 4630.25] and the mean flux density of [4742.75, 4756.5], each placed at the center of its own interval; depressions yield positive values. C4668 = 6.33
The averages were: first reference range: 12.5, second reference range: 12.4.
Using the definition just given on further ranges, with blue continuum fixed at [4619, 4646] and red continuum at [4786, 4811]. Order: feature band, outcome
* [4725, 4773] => 1.3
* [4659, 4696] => 2.4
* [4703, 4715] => 1.0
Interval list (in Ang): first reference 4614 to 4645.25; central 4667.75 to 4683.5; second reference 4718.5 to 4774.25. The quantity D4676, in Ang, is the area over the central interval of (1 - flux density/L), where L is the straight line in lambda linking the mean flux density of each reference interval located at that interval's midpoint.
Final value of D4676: 1.24 Ang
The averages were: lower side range 12.3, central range 11.2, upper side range 12.1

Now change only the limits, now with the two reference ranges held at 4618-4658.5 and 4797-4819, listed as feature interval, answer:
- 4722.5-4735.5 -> 0.5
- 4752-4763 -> 0.2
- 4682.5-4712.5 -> 2.1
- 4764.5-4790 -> 0.8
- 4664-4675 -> 0.9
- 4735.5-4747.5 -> 0.2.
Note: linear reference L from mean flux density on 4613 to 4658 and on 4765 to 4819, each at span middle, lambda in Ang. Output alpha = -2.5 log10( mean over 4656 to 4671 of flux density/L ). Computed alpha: 0.05 mag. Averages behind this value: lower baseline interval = 12.1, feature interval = 11.6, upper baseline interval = 12.4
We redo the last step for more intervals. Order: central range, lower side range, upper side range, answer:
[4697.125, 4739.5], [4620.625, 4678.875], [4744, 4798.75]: 0.036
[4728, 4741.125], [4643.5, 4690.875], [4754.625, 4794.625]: 0.018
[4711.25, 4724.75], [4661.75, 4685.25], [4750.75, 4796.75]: -0.046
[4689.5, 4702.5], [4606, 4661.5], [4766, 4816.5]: 0.071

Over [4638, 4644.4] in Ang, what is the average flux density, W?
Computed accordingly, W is 11.6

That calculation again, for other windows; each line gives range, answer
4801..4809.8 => 12.3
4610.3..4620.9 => 12.5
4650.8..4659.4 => 12.1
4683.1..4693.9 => 11.7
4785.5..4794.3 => 12.3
